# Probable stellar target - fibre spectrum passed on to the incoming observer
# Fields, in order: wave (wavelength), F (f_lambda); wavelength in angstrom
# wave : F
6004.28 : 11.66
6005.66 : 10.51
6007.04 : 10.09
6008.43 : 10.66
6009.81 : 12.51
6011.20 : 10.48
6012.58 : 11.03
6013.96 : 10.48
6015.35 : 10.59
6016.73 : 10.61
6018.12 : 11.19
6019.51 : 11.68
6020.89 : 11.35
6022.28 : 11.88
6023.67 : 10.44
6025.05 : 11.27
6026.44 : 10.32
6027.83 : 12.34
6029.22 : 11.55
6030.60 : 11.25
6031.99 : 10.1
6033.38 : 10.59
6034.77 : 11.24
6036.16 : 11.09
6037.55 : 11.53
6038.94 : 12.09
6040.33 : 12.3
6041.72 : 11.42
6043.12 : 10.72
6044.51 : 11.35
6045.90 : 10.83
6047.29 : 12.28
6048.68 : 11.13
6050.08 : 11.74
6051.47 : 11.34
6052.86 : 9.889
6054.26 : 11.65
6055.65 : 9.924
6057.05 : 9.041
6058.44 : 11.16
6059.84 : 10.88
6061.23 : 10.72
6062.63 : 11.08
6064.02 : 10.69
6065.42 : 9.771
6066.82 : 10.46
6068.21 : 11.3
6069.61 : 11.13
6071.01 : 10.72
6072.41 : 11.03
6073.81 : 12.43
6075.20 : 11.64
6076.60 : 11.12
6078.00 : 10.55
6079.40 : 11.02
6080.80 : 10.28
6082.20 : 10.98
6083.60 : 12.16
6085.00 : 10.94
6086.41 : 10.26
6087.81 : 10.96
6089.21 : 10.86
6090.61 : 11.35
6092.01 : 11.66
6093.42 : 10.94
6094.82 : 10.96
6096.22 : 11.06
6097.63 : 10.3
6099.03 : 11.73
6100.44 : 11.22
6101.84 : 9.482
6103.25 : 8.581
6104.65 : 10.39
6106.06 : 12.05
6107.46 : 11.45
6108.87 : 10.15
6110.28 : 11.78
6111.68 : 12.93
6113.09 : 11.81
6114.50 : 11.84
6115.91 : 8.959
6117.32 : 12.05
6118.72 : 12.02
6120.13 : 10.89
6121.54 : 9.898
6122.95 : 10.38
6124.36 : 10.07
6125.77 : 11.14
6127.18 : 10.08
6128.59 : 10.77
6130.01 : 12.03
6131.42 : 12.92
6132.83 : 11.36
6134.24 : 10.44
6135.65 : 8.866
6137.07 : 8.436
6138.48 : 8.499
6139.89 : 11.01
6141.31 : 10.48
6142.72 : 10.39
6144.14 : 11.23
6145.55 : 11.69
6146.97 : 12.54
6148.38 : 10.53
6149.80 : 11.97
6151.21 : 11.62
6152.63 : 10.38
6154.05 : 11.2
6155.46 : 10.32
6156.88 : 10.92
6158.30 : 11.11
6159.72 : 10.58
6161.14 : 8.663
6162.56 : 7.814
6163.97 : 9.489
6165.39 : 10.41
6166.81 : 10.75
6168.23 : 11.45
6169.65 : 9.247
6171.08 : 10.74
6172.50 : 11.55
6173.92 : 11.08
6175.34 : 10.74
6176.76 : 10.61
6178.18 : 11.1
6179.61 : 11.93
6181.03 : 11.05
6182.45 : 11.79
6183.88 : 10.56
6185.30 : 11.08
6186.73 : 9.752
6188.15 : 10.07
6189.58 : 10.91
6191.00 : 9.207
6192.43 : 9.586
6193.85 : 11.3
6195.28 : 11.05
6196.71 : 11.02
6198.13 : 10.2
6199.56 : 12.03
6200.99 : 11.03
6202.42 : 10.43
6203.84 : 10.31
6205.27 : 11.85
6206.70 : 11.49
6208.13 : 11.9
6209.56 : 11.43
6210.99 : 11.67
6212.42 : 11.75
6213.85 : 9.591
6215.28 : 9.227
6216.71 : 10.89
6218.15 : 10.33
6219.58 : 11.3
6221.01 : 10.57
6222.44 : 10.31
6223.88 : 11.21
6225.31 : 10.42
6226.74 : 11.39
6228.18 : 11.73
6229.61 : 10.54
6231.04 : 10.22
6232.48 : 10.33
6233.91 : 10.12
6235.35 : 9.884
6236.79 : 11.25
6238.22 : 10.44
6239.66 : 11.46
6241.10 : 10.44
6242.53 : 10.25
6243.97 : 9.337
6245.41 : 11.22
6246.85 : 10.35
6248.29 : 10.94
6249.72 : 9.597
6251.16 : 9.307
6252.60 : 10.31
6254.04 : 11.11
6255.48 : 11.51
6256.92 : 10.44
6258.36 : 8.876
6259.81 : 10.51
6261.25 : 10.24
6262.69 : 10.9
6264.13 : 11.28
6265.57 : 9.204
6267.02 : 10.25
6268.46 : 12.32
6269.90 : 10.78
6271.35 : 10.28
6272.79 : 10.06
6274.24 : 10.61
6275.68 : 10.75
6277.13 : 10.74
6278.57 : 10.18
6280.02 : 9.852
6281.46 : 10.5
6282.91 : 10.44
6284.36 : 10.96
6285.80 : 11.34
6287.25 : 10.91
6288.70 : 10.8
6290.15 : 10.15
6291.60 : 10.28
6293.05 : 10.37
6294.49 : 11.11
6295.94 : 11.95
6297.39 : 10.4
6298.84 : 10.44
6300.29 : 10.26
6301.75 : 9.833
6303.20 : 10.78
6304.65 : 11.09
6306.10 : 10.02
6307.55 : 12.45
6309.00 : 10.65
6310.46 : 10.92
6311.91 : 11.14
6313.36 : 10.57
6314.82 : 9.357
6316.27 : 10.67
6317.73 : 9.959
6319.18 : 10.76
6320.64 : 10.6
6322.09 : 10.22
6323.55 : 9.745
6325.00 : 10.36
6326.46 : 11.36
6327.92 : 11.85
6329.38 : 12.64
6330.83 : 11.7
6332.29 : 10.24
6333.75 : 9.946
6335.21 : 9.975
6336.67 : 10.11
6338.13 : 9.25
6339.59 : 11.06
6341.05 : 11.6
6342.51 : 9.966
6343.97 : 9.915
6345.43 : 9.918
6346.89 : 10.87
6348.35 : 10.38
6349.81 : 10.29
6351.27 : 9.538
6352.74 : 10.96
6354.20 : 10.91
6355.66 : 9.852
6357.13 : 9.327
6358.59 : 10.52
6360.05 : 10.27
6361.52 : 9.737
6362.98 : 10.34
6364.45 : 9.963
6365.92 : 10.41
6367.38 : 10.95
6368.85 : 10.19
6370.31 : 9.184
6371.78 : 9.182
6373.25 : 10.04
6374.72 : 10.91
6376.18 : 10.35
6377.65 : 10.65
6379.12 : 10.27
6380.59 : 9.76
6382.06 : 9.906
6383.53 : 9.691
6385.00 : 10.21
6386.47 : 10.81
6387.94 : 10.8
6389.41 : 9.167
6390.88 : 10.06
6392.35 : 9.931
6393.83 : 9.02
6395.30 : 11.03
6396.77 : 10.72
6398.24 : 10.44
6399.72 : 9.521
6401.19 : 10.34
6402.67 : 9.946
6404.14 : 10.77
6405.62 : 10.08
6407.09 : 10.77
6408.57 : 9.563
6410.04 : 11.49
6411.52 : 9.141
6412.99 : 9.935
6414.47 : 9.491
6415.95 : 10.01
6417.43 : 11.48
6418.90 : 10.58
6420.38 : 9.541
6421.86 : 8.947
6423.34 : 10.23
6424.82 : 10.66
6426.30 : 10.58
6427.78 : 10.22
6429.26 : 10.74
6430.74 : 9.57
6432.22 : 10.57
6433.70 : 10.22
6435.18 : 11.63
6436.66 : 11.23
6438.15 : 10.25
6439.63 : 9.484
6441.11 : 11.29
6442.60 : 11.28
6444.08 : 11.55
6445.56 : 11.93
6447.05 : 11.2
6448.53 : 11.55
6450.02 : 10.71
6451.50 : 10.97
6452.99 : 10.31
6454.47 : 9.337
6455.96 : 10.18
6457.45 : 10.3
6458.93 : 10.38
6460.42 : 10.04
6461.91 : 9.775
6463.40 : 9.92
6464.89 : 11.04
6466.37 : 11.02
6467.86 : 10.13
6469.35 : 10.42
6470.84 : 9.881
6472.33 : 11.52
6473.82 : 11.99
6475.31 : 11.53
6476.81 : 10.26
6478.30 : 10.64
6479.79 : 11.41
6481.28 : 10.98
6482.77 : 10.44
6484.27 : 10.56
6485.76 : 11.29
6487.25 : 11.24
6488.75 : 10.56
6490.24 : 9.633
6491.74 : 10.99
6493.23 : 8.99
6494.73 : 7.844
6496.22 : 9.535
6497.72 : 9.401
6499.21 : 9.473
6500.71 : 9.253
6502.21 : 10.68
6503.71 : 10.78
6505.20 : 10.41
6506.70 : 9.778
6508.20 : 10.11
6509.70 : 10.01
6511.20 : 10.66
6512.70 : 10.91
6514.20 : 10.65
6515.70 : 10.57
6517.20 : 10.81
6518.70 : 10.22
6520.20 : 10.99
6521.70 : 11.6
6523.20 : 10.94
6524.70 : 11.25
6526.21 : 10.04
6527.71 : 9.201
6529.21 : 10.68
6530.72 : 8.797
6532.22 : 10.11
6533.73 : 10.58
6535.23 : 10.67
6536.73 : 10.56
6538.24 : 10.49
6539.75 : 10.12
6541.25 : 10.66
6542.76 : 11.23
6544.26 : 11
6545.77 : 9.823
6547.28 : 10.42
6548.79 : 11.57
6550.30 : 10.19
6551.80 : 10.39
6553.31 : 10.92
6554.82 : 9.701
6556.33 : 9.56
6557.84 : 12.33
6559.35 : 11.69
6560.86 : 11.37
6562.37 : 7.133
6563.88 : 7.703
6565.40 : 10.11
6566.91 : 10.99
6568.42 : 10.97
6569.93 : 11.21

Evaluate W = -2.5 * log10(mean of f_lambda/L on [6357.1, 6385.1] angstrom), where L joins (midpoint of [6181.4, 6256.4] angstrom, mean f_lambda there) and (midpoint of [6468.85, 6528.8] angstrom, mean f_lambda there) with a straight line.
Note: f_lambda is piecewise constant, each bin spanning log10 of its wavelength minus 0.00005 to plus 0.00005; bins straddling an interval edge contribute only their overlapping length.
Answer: 0.05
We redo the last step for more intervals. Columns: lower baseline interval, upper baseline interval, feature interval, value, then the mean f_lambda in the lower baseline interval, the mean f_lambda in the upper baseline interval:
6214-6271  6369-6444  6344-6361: 0.01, 10.5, 10.2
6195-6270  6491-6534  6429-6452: -0.06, 10.7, 10.2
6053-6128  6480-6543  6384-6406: 0.03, 10.9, 10.3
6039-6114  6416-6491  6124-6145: 0.04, 11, 10.6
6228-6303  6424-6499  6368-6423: 0.04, 10.5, 10.5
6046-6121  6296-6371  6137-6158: 0.00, 11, 10.5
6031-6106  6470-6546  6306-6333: -0.02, 11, 10.4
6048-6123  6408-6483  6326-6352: 0.01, 10.9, 10.5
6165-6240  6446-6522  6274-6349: 0.00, 10.8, 10.4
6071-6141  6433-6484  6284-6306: 0.01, 10.9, 10.7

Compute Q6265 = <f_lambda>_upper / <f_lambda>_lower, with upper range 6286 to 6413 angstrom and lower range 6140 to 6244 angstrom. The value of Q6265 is 0.97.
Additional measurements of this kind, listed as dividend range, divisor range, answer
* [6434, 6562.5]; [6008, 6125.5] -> 0.95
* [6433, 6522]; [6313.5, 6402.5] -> 1.02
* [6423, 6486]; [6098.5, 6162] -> 0.99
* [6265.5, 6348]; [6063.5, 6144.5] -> 0.98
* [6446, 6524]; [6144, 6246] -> 0.97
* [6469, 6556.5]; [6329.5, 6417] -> 1.02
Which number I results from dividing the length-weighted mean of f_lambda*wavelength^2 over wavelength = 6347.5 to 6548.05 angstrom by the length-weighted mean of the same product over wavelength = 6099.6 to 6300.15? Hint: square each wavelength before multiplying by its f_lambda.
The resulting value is 1.0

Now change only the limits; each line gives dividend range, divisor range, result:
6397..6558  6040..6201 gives 1.08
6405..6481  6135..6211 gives 1.07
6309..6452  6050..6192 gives 1.05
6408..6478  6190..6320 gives 1.05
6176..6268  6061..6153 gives 1.01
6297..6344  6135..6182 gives 1.06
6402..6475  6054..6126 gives 1.07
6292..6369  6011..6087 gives 1.04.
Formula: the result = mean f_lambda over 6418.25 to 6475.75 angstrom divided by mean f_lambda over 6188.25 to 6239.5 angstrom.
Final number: 0.98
